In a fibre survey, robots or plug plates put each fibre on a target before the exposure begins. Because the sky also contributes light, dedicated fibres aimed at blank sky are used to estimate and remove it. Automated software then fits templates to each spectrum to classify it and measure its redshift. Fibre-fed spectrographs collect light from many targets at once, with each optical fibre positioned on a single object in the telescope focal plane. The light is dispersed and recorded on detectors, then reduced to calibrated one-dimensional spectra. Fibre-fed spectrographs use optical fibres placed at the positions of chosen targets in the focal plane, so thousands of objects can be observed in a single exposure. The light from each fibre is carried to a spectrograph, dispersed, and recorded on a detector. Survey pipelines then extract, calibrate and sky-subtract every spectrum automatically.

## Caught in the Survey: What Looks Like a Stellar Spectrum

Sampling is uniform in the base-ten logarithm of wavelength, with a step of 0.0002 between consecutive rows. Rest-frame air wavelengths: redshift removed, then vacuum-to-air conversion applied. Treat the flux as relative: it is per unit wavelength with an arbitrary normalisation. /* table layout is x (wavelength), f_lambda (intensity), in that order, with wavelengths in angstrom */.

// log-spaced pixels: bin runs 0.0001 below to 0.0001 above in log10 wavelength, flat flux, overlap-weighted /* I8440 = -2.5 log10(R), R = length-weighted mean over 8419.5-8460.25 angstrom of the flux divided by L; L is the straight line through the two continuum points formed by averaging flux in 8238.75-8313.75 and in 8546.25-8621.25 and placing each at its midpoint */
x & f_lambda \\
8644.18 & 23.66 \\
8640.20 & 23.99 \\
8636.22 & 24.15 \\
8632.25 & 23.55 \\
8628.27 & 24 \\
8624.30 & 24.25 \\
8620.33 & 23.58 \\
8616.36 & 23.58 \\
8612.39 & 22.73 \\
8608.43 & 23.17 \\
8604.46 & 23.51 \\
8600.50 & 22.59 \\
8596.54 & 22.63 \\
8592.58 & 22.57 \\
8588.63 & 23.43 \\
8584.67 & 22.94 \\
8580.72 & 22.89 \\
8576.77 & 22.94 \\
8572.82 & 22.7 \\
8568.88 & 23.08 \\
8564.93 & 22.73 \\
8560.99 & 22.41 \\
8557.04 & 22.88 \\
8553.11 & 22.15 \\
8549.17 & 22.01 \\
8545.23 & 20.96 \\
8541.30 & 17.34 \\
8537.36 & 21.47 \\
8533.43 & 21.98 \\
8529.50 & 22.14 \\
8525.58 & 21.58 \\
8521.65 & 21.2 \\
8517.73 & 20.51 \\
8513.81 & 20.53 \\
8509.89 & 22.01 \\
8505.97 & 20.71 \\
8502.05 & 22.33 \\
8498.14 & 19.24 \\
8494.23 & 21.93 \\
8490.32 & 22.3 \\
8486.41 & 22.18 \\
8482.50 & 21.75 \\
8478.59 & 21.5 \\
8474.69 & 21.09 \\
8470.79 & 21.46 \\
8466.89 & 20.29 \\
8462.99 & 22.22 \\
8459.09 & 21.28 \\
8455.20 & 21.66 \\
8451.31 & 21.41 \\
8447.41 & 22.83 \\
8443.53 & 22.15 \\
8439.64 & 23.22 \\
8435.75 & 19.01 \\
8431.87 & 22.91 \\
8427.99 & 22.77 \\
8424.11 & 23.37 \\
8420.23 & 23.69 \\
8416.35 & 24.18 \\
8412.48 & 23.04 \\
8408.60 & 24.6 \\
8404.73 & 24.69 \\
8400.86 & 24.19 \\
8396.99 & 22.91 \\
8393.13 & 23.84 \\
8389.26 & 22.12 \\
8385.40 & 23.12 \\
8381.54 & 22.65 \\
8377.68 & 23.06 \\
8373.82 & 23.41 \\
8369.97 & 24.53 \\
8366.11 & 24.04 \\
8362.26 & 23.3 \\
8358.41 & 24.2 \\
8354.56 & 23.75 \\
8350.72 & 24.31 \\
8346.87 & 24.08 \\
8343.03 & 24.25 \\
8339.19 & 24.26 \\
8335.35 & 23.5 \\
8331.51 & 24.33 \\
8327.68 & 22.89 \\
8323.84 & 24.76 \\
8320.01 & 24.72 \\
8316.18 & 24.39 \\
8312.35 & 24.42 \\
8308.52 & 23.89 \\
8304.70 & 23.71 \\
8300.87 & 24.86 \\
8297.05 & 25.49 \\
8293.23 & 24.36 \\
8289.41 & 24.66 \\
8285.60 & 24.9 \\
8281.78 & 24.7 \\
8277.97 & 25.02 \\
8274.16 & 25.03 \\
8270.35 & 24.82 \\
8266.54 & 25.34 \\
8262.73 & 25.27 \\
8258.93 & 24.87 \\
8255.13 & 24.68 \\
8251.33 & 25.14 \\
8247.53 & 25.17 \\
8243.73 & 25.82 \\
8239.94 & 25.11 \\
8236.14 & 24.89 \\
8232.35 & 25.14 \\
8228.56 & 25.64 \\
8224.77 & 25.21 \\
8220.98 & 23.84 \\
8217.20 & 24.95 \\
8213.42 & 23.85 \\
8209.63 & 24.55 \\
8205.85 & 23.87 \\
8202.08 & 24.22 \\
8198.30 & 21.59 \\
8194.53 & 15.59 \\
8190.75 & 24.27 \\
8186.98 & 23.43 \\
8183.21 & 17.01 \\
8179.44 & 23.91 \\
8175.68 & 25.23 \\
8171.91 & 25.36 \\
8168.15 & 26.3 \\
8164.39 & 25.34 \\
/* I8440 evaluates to 0.08 mag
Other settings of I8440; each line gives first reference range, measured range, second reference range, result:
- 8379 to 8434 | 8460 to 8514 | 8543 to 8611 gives 0.08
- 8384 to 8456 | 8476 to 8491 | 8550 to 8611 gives 0.05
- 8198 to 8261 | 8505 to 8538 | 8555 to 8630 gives 0.10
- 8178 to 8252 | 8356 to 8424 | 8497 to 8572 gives -0.05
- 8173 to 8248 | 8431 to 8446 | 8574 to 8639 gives 0.08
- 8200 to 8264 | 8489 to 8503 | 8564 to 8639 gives 0.11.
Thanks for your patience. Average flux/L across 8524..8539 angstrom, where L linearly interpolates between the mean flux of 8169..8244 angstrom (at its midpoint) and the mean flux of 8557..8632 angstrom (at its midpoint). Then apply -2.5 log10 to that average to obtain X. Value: 0.07 mag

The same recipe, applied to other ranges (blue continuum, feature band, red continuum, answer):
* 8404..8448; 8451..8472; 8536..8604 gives 0.070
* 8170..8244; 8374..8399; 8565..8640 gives 0.022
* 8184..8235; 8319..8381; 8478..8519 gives -0.070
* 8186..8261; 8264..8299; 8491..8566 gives -0.060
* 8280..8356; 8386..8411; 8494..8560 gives -0.026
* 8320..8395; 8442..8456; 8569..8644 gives 0.073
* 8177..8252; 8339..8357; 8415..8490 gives -0.064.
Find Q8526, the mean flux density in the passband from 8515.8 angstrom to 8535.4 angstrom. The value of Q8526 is 21.5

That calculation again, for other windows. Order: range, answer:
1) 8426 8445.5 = 22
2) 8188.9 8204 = 21.4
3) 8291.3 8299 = 24.9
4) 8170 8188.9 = 23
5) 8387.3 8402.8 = 23.3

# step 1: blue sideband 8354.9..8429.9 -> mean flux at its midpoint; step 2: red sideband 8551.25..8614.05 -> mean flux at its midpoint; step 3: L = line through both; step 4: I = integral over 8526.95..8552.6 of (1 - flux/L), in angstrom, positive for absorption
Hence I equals 2.16 angstrom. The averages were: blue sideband 23.6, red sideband 22.8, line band 21.1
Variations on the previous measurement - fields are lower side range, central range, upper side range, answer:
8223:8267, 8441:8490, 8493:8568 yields 1.2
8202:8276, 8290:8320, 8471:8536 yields -0.6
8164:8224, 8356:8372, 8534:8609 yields -0.8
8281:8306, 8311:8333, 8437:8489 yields 0.0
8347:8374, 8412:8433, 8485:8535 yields -0.4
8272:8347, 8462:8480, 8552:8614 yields 1.7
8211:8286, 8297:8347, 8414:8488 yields -0.6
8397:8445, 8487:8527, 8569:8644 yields 3.4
